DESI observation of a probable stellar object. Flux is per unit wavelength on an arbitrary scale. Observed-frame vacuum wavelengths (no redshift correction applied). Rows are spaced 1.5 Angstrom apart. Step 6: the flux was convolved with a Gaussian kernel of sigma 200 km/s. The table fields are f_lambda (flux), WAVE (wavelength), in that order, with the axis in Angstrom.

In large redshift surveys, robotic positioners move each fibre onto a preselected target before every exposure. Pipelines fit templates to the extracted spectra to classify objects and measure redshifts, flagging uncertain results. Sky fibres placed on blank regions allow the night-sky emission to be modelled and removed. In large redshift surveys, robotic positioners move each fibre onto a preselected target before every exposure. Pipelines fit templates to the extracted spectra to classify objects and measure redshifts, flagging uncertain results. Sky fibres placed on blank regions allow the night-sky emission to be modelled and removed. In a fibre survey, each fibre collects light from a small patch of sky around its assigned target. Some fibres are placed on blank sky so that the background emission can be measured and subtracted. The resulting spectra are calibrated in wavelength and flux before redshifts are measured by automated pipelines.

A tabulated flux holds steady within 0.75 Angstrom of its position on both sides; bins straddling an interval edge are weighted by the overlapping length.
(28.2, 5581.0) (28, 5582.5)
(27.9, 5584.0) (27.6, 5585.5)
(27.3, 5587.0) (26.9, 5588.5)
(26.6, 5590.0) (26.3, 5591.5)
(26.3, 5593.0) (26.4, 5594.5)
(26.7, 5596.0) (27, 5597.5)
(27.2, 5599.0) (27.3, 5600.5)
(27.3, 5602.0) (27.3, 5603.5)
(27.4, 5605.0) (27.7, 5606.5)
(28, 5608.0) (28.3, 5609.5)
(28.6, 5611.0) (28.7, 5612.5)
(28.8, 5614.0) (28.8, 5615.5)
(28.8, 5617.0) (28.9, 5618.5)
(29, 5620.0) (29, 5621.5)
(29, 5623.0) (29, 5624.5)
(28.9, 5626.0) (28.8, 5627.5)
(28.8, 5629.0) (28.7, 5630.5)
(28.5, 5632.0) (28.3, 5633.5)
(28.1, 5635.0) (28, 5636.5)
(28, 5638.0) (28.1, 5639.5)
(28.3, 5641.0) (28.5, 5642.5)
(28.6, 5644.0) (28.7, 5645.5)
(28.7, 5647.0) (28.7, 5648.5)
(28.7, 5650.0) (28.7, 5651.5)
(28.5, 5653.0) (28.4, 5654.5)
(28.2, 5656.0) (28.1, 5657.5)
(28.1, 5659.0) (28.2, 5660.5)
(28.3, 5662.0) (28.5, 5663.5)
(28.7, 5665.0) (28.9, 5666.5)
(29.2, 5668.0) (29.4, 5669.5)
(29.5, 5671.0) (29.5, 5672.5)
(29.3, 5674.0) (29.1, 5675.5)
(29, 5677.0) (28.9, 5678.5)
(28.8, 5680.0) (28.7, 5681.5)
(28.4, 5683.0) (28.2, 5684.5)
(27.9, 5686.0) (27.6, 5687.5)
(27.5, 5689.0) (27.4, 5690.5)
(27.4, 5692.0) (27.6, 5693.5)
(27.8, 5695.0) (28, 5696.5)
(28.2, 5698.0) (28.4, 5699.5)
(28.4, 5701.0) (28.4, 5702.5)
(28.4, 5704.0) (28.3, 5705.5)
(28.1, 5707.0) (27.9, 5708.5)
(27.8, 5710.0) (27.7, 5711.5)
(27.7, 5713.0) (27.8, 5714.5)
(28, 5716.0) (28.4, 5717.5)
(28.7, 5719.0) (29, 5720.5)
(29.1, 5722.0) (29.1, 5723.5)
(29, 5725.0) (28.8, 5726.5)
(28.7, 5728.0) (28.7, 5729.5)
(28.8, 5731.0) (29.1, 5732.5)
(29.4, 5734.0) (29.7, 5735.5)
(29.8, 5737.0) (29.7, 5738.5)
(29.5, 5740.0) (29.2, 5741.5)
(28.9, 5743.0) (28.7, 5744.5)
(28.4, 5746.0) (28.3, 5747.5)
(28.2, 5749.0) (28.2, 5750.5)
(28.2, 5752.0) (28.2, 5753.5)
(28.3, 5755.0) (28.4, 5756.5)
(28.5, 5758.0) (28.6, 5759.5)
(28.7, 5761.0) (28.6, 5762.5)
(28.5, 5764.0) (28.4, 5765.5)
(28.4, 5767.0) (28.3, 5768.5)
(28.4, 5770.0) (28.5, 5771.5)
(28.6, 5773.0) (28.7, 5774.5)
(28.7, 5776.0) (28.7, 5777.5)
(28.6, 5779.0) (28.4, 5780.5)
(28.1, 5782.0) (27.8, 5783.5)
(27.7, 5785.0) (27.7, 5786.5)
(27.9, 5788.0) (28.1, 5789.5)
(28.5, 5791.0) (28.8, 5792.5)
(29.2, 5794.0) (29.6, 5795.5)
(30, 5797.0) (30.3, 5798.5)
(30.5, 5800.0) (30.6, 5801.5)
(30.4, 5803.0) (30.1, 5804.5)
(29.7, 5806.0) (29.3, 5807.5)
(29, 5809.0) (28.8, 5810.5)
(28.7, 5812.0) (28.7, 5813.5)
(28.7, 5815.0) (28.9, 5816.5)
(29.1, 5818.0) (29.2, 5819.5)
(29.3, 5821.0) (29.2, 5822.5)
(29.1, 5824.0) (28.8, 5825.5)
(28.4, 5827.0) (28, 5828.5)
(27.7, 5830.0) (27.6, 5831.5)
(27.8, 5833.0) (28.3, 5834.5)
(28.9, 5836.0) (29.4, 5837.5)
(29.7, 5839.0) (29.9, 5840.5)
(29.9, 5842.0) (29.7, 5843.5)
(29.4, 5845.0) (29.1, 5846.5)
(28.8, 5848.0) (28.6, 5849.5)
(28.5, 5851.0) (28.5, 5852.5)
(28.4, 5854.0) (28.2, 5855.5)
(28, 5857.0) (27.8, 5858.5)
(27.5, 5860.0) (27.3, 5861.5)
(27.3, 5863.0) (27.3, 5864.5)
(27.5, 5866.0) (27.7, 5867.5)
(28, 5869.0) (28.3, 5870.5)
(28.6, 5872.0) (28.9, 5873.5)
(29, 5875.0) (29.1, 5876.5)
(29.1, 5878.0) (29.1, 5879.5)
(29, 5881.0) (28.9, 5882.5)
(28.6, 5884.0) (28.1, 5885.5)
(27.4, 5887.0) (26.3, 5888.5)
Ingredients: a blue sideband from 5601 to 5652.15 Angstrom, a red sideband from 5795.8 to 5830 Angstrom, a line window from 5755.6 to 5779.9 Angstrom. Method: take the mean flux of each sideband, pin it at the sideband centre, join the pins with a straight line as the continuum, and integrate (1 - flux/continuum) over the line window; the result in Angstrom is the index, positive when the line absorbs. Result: 0.5 Angstrom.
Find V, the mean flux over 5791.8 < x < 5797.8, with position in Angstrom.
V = 29.4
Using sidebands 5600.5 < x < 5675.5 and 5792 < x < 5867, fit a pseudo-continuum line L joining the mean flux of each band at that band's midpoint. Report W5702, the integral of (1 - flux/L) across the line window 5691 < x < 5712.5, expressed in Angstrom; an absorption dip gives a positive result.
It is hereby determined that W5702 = 0.5 Angstrom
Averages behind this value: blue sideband 28.5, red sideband 28.9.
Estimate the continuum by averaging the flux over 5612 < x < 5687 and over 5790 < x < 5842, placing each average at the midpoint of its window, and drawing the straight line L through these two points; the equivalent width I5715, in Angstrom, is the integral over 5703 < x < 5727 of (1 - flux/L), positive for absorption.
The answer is 0.4 Angstrom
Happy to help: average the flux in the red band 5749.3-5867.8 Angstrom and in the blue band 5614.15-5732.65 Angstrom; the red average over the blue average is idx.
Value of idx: 1.01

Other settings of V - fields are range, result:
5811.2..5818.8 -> 28.8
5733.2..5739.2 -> 29.6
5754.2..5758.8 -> 28.4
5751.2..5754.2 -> 28.2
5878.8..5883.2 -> 29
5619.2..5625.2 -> 29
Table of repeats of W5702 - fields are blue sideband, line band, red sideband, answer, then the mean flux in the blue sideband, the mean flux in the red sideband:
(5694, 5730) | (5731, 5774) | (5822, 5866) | -0.5 Angstrom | 28.3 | 28.5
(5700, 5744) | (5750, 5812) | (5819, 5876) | -0.4 Angstrom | 28.7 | 28.5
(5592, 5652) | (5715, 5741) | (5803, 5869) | -0.5 Angstrom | 28.2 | 28.7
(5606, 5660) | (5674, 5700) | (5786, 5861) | 0.4 Angstrom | 28.5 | 28.9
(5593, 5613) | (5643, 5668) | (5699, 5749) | -0.5 Angstrom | 27.5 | 28.7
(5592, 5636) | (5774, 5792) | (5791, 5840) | 0.4 Angstrom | 28.1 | 29.1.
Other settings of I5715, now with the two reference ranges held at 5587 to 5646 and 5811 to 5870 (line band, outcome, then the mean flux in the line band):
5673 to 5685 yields -0.3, 28.8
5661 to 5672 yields -0.3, 28.9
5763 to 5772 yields 0.0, 28.4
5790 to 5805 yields -0.7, 29.8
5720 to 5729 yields -0.2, 28.9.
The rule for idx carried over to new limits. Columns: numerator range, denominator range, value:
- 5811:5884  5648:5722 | 1.01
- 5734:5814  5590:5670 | 1.02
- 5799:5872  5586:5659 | 1.02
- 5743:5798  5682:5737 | 1.01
